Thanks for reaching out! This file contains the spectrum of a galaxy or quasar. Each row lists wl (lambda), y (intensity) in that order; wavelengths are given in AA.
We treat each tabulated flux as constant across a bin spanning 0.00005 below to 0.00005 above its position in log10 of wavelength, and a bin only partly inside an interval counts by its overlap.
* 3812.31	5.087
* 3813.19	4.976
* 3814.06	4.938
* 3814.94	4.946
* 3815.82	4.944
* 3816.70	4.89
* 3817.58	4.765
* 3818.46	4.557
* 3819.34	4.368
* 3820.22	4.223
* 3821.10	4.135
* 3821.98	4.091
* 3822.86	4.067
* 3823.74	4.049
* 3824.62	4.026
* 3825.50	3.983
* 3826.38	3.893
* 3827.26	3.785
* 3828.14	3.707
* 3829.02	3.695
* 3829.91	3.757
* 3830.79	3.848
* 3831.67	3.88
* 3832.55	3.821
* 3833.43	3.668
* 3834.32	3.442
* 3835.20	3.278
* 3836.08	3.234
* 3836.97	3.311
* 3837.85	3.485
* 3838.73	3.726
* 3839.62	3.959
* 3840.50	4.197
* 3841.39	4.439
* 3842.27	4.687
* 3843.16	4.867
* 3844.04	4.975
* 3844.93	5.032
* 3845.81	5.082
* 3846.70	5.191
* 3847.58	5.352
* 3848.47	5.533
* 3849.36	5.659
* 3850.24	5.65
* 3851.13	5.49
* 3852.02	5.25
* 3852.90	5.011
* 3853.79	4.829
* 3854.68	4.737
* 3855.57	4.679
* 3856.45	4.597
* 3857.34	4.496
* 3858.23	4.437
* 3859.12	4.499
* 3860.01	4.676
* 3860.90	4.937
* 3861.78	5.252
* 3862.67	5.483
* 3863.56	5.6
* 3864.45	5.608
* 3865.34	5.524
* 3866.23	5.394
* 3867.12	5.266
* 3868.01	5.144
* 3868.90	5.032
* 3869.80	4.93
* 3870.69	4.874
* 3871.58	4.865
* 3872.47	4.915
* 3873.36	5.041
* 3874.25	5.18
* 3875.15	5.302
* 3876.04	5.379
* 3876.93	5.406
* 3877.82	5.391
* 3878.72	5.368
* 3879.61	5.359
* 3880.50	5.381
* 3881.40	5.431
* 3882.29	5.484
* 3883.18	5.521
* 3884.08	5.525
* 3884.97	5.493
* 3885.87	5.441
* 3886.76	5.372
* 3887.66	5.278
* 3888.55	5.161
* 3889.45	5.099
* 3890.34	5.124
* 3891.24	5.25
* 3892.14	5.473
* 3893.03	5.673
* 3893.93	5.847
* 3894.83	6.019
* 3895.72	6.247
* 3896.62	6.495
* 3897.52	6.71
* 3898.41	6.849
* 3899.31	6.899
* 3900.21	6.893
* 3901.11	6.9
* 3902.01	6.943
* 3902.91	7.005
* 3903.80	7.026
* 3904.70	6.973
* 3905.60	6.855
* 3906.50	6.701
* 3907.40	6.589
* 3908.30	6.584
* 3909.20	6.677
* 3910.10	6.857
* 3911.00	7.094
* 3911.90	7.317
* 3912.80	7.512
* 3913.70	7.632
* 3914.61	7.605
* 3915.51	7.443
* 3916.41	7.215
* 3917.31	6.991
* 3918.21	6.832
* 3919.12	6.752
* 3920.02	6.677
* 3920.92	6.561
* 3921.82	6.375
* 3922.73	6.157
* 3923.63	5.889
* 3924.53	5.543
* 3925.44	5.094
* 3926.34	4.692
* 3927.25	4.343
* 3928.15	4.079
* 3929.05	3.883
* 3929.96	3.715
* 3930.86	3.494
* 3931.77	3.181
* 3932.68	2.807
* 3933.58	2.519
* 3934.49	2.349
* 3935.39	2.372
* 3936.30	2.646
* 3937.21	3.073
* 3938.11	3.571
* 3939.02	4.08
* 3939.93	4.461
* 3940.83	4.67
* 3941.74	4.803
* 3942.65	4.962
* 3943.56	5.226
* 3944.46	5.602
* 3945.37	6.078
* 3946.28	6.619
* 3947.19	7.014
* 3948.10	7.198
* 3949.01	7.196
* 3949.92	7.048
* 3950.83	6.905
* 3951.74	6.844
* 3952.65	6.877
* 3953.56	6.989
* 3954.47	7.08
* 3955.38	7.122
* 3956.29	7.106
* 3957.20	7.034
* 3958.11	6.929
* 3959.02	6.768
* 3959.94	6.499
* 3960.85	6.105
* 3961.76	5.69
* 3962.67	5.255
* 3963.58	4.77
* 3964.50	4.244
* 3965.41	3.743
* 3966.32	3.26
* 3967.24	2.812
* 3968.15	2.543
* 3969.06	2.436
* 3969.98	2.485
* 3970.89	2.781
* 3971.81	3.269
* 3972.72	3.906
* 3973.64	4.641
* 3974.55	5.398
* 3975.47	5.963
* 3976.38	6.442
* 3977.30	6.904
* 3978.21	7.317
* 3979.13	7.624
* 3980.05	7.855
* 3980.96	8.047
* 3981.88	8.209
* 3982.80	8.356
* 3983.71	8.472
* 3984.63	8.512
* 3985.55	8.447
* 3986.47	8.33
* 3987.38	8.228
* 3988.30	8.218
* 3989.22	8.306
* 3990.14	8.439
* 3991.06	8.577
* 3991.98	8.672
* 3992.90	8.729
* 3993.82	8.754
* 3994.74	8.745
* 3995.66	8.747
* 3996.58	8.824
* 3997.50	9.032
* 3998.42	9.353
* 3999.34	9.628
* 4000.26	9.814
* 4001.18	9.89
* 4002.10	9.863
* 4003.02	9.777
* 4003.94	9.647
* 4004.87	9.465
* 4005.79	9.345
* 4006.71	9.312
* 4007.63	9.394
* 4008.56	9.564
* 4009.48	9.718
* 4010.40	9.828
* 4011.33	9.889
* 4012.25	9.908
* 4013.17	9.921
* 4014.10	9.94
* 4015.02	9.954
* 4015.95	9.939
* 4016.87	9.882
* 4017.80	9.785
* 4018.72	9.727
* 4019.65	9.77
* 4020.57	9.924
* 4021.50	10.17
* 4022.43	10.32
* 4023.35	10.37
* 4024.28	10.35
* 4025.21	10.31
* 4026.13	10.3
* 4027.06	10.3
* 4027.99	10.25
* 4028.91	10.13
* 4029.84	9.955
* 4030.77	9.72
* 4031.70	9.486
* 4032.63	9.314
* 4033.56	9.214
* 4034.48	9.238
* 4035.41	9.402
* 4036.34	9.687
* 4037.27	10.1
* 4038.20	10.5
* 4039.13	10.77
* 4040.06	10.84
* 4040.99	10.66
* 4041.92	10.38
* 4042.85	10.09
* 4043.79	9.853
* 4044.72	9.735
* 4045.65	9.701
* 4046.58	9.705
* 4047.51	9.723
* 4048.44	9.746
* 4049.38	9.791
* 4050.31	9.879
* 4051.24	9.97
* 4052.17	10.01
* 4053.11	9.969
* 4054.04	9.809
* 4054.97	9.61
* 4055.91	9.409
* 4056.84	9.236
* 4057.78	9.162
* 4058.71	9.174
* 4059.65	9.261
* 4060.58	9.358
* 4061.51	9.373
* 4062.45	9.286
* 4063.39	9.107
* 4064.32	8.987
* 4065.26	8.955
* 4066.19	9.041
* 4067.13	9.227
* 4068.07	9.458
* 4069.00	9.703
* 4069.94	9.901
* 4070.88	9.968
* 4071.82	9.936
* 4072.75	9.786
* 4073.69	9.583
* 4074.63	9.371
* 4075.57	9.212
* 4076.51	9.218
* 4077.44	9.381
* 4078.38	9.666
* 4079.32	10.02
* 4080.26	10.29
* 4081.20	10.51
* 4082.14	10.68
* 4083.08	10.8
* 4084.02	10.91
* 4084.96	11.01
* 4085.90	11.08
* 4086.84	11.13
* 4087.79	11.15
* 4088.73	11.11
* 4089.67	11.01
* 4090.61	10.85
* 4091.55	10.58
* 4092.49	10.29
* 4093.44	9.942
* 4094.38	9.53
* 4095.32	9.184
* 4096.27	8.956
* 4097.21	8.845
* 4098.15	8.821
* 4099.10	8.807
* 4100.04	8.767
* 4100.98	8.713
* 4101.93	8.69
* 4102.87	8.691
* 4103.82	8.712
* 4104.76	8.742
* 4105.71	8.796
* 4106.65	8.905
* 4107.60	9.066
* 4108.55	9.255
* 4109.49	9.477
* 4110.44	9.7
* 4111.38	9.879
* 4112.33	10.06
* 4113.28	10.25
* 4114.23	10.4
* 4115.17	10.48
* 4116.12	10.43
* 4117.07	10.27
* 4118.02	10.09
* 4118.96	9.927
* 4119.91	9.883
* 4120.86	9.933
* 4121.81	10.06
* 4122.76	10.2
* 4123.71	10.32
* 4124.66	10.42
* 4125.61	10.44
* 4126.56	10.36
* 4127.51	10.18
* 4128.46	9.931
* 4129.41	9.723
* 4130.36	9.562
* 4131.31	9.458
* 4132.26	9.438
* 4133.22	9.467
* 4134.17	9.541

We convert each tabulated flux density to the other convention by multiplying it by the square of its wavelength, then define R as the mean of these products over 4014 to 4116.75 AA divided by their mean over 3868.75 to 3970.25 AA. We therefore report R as 1.89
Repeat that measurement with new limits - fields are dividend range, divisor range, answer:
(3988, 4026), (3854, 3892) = 1.97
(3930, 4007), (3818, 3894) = 1.43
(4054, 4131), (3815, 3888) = 2.32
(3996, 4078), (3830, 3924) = 1.90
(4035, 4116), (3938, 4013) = 1.45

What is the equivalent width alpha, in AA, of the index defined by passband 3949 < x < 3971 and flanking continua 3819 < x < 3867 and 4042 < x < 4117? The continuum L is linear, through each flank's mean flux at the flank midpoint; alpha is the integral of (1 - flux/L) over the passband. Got 4.9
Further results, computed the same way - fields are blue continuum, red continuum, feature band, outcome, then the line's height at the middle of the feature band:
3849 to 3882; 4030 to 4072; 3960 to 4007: 5.8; 8.02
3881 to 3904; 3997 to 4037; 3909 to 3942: 8.0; 6.97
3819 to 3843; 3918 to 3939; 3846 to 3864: -4.7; 4.02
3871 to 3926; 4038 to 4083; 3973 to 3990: 1.1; 7.98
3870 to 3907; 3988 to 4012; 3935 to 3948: 4.7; 7.43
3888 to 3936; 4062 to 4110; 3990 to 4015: -4.9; 7.84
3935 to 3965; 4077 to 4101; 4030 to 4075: -3.7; 8.95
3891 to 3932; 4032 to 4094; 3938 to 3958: 2.7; 7.11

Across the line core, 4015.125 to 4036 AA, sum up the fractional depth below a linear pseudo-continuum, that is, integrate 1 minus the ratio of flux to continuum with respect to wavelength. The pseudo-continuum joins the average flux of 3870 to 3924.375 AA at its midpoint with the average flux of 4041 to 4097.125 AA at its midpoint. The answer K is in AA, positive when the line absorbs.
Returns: -2.3 AA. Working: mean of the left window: 6.14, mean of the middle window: 9.9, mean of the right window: 9.86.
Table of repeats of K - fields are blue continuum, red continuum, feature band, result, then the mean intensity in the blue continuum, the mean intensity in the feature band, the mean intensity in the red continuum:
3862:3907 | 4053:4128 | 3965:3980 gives 5.84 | 5.72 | 4.57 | 9.76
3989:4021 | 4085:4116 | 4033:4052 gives -0.80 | 9.44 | 9.95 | 9.71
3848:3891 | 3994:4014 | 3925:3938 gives 6.74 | 5.19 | 3.45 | 9.51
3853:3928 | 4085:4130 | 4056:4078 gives -0.70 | 5.82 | 9.38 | 9.84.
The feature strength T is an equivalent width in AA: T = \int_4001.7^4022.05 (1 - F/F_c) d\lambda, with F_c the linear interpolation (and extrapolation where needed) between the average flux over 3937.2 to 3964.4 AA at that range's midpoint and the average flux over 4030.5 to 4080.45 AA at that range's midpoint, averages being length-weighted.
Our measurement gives -4.1 AA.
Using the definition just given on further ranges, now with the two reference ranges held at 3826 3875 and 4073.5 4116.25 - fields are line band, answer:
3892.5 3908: -2.5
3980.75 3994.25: -1.6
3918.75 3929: 1.0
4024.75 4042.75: -3.2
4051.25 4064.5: -0.6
